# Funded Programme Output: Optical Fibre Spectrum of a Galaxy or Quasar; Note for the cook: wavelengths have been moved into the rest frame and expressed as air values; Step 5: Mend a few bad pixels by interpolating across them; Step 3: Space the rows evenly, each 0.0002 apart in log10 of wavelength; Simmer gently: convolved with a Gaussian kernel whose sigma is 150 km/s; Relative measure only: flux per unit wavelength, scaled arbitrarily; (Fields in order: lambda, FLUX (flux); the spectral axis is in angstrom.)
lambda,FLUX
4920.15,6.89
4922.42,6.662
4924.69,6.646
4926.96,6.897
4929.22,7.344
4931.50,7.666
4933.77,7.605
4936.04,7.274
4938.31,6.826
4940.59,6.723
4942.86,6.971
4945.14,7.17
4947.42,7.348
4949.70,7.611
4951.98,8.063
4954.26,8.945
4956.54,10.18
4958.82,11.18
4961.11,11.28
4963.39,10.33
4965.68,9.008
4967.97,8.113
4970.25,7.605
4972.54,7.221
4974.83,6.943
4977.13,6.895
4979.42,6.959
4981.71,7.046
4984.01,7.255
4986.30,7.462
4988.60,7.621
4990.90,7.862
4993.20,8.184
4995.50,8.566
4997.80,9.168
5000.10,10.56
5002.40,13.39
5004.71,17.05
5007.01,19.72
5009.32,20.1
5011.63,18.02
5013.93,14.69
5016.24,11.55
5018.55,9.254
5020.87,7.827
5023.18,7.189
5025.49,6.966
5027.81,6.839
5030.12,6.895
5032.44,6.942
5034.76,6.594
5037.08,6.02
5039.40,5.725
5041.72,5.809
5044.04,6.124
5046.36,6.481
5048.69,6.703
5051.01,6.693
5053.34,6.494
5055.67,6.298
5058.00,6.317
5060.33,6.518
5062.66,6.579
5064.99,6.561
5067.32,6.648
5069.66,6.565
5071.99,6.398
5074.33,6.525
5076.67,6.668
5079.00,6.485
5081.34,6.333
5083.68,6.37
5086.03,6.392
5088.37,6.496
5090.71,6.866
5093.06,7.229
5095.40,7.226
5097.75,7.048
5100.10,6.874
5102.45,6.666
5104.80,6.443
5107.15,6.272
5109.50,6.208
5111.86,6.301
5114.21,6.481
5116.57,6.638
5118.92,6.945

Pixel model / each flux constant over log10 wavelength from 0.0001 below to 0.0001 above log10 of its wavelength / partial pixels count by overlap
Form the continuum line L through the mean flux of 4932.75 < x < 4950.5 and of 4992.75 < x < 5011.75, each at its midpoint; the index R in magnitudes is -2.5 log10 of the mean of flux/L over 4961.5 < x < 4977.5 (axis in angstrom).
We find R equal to 0.23 mag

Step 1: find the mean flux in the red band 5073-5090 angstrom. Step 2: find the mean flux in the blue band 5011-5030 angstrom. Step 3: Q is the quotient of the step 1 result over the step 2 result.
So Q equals 0.65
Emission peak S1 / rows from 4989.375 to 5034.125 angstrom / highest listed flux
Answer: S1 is 20.1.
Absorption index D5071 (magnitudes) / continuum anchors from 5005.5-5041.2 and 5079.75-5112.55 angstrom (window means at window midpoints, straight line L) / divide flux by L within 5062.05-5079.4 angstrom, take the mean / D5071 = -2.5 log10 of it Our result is 0.20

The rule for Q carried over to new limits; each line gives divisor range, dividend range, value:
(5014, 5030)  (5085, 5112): 0.78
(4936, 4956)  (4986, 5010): 1.56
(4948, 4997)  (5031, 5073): 0.77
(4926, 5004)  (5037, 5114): 0.79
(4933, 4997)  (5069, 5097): 0.83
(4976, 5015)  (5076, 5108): 0.60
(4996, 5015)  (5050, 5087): 0.43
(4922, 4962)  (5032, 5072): 0.81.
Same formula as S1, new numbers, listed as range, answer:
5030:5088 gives 6.942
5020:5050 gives 7.827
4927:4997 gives 11.28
